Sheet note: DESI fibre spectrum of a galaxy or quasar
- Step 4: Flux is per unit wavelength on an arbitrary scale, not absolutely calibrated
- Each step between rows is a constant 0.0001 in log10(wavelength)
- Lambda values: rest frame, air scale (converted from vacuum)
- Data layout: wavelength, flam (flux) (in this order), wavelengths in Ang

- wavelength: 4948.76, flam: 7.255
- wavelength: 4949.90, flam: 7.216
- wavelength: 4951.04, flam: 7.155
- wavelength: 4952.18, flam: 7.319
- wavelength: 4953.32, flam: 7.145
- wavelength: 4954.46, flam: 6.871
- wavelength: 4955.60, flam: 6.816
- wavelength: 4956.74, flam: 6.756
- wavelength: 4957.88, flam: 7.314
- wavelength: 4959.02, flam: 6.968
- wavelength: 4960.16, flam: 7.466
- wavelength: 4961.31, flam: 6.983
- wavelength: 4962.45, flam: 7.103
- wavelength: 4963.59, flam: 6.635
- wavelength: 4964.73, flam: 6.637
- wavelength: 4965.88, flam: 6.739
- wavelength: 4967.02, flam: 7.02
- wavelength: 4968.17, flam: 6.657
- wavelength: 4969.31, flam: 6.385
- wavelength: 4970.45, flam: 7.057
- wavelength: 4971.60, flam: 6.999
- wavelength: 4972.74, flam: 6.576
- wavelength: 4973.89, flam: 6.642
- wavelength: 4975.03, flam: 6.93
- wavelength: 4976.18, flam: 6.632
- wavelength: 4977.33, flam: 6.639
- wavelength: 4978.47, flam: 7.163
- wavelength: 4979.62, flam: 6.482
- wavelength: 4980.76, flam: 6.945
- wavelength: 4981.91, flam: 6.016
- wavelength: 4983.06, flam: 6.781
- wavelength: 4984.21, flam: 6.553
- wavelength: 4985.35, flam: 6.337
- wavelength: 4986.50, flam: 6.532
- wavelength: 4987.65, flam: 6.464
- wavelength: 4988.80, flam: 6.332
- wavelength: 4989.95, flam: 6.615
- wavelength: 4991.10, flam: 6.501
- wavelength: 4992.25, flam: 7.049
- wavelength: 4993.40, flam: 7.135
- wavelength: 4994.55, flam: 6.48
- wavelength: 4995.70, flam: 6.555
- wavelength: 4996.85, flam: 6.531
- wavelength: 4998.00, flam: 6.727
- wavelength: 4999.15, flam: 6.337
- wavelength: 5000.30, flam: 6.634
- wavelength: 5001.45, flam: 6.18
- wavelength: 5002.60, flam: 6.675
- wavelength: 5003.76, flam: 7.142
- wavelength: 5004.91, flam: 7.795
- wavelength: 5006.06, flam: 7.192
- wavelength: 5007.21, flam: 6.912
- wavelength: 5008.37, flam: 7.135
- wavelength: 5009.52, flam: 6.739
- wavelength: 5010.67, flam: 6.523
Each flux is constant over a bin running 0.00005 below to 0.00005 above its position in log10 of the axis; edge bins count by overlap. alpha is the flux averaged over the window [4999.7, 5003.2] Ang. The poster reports 6.49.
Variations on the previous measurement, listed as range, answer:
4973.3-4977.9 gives 6.7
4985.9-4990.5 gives 6.48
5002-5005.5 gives 7.19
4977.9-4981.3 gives 6.87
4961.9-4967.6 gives 6.82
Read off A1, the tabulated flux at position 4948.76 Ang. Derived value 7.255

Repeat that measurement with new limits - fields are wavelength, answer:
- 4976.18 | 6.632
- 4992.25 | 7.049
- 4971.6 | 6.999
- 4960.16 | 7.466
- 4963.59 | 6.635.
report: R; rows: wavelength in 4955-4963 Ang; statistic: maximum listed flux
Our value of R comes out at 7.466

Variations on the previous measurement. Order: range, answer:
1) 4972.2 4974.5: 6.642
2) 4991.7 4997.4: 7.135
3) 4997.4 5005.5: 7.795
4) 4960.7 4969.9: 7.103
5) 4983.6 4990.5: 6.615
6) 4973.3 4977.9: 6.93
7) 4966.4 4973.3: 7.057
